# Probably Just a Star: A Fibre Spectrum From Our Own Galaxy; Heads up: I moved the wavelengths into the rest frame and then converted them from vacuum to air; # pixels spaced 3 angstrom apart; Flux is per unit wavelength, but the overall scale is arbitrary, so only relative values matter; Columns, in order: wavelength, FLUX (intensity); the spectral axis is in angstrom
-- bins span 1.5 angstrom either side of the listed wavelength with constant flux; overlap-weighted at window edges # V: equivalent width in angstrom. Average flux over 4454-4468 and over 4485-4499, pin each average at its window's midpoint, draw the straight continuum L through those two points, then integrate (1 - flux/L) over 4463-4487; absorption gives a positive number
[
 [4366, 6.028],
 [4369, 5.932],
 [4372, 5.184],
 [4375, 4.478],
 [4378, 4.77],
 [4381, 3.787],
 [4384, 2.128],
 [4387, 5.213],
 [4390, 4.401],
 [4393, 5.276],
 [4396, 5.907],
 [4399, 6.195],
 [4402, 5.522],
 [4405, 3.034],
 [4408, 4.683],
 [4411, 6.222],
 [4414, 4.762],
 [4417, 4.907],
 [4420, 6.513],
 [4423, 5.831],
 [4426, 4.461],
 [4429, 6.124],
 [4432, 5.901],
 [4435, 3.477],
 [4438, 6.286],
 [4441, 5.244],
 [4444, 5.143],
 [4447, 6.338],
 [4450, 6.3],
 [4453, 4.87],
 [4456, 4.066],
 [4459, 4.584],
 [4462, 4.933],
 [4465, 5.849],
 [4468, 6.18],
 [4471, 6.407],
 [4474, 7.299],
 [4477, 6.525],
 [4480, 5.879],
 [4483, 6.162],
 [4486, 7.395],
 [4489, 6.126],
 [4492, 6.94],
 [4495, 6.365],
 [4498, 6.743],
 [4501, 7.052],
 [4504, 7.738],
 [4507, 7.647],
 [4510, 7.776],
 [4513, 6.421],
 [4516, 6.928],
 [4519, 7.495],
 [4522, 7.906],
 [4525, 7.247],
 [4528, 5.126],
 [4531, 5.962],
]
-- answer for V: -2.7 angstrom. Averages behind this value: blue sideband 5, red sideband 6.69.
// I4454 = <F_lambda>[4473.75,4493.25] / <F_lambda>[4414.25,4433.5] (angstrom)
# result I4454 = 1.2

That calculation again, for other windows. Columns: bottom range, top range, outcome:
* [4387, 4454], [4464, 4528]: 1.28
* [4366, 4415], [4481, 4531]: 1.41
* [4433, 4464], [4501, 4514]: 1.44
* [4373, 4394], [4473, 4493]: 1.54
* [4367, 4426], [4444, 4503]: 1.22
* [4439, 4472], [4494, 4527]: 1.32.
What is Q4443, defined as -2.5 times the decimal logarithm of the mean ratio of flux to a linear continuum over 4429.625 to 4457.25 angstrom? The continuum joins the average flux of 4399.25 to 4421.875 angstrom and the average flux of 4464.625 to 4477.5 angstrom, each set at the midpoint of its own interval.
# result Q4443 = 0.11 mag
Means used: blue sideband 5.17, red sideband 6.5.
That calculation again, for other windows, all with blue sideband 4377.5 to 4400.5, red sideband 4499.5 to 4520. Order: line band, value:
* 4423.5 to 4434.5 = 0.04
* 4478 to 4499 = 0.05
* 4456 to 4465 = 0.28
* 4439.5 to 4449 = 0.05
